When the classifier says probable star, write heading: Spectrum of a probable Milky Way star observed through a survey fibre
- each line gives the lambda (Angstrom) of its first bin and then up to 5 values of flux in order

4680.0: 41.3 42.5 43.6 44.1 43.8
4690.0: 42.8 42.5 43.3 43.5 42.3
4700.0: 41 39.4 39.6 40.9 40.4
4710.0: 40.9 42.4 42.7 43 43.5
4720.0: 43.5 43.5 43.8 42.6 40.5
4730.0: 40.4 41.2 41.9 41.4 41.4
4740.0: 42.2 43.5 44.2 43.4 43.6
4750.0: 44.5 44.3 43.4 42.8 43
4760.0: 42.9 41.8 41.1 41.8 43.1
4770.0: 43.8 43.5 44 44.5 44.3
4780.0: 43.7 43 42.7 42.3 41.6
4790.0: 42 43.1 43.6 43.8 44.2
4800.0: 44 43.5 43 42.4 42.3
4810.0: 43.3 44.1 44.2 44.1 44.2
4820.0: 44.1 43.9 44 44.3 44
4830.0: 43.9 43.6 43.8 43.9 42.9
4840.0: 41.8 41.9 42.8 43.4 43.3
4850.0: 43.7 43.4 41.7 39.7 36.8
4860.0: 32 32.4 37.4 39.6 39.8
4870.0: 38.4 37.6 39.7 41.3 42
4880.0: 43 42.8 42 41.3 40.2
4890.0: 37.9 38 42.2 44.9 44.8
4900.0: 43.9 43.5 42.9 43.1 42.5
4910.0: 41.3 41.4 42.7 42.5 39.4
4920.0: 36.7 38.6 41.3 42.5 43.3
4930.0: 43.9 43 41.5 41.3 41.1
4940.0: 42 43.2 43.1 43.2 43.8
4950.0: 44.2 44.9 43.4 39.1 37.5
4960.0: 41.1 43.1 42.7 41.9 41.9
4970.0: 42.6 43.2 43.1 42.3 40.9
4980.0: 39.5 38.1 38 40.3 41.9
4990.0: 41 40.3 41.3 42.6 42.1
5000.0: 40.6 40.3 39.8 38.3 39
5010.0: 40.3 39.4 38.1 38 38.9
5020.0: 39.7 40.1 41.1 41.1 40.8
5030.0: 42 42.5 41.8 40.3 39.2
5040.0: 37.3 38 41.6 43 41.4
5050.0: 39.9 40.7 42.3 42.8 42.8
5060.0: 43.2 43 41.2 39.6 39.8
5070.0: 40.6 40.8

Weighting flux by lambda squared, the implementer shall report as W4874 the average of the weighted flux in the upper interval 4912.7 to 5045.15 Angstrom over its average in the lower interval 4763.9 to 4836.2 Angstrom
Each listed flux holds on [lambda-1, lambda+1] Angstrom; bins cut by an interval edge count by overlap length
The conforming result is 1.0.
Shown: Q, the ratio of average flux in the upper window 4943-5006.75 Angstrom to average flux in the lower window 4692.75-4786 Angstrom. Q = 0.97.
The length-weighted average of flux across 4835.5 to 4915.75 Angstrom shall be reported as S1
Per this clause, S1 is 41.1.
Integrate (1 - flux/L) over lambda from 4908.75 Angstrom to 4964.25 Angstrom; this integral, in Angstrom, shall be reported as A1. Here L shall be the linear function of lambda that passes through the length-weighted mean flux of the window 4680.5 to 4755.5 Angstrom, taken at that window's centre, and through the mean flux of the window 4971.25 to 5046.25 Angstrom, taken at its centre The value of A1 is -1.3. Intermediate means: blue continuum 42.5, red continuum 40.4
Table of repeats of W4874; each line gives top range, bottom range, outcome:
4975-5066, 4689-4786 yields 1.07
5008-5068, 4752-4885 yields 1.05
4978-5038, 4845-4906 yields 1.04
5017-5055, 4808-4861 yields 1.03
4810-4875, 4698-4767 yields 1.03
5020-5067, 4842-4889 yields 1.10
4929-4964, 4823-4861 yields 1.05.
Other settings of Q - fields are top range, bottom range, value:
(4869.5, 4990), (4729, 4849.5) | 0.96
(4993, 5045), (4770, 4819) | 0.93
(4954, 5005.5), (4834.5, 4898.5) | 1.01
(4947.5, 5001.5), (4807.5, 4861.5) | 0.98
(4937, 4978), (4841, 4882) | 1.06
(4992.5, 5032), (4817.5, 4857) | 0.93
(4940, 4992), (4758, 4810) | 0.97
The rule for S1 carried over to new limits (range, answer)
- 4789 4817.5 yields 43.4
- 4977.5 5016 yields 40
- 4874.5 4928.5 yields 41.7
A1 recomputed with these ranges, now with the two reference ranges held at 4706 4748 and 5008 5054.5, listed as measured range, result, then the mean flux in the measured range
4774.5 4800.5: -0.9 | 43.3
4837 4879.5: 1.4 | 40.1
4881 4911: -0.7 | 42.1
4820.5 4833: -0.7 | 44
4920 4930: -0.1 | 41.2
